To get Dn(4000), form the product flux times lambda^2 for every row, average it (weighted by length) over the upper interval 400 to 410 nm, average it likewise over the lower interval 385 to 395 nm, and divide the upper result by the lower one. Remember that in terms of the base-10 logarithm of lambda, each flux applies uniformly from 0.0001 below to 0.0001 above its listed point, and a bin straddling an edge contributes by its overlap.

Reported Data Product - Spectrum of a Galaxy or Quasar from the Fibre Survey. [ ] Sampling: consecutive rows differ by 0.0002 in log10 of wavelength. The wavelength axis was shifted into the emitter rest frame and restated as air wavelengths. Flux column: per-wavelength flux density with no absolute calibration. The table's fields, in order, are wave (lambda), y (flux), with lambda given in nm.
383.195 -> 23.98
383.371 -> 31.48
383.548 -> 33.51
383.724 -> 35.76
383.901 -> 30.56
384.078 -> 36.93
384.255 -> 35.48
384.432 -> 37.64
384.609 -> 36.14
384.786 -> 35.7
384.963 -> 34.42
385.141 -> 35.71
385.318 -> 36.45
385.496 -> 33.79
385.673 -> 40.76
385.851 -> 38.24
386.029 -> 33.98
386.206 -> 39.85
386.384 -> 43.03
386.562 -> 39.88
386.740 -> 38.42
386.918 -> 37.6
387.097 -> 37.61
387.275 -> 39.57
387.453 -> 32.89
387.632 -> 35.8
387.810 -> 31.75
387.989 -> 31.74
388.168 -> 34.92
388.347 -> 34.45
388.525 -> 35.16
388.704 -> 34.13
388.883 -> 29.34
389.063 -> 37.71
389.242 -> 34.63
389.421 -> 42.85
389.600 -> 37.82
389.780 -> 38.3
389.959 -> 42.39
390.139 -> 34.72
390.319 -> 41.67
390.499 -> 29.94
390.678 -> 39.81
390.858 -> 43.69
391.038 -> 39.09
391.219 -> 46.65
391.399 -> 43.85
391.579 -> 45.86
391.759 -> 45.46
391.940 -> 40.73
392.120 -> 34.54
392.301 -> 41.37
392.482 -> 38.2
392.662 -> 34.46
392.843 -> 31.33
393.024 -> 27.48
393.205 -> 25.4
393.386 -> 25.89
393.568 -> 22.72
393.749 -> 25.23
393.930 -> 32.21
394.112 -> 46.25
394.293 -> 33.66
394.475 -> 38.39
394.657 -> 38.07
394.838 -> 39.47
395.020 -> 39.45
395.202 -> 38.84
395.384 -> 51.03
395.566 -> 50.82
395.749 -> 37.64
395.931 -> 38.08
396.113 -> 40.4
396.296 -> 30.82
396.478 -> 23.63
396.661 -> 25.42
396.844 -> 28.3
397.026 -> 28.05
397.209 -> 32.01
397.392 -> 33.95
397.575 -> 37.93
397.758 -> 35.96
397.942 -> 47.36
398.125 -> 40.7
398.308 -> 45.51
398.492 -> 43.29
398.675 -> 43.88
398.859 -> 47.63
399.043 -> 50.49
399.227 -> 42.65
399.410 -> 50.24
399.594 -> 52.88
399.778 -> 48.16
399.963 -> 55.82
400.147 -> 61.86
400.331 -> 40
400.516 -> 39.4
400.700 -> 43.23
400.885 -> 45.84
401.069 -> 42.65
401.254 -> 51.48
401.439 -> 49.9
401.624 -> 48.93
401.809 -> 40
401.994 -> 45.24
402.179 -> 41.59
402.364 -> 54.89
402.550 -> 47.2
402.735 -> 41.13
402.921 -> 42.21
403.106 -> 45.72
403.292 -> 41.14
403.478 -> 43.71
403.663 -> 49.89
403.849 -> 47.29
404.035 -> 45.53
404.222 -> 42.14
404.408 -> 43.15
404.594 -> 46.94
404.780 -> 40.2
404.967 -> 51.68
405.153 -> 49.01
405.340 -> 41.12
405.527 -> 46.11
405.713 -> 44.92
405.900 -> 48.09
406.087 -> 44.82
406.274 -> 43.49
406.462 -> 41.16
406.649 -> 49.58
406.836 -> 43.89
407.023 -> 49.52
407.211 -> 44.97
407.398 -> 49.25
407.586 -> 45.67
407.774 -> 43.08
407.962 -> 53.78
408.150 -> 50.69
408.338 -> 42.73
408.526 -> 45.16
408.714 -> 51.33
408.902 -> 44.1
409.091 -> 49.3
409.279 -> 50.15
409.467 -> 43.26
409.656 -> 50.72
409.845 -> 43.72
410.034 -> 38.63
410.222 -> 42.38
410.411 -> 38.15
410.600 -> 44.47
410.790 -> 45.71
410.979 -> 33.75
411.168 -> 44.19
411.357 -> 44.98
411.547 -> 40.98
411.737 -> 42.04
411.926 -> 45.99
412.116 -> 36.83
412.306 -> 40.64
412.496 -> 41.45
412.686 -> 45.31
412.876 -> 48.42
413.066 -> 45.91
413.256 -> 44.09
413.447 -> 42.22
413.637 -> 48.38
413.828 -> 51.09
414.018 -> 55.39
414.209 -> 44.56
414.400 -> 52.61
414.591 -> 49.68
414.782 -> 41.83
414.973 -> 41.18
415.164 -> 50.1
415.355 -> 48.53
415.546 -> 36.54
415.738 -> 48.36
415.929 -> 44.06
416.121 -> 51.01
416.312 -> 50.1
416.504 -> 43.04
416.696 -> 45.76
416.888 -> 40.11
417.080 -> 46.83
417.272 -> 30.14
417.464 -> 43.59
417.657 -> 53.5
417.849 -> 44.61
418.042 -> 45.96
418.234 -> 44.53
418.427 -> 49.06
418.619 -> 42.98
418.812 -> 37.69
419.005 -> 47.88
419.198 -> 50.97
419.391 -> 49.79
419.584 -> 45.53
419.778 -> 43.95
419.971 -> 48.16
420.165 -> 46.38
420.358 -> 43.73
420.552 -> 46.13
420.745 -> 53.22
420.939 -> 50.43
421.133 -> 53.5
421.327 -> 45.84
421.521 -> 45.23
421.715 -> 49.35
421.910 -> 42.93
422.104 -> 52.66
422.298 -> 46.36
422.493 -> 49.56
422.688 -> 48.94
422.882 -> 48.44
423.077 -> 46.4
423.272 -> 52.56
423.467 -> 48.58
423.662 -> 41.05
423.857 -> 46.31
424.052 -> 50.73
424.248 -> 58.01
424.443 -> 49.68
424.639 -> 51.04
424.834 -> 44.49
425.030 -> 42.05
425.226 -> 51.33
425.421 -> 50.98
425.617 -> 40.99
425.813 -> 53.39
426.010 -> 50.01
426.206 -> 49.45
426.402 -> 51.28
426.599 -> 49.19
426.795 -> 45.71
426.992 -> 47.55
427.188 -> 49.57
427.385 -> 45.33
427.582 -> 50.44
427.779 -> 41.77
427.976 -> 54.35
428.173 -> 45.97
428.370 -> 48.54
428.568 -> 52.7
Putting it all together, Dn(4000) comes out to 1.4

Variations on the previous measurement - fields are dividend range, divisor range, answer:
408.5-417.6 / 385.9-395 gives 1.37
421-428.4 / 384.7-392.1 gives 1.53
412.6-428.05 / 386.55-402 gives 1.37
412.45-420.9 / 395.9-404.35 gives 1.16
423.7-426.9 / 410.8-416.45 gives 1.14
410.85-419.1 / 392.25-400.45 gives 1.27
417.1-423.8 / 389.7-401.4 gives 1.33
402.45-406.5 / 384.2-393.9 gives 1.33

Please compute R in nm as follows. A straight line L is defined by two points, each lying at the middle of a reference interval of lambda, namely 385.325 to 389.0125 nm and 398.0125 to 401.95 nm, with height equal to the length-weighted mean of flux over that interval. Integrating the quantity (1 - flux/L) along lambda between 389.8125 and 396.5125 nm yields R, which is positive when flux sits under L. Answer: 0.60 nm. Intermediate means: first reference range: 36.2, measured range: 37.4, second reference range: 46.9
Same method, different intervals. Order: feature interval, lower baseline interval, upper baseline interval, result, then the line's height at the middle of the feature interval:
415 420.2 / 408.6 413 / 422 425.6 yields 0.10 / 46.3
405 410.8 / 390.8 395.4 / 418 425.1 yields -0.45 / 42.5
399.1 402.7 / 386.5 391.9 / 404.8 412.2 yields -0.44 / 42.3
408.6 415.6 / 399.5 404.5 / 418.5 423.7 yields 0.30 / 46.9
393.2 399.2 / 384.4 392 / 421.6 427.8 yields 0.44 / 40.1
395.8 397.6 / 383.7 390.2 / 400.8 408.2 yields 0.43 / 41.7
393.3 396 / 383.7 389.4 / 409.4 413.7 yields 0.08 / 38.3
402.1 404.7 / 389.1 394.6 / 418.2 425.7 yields -0.27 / 41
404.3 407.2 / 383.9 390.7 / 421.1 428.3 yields -0.22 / 42.4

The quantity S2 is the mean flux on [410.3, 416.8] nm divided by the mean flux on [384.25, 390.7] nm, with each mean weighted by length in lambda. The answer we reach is 1.23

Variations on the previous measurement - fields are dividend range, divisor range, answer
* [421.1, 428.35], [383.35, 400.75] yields 1.27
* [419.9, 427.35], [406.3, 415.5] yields 1.07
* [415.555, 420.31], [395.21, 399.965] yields 1.12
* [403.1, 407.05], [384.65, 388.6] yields 1.24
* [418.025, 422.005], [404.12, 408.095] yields 1.02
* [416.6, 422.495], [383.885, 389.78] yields 1.27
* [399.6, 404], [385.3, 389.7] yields 1.27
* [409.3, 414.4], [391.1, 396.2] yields 1.18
